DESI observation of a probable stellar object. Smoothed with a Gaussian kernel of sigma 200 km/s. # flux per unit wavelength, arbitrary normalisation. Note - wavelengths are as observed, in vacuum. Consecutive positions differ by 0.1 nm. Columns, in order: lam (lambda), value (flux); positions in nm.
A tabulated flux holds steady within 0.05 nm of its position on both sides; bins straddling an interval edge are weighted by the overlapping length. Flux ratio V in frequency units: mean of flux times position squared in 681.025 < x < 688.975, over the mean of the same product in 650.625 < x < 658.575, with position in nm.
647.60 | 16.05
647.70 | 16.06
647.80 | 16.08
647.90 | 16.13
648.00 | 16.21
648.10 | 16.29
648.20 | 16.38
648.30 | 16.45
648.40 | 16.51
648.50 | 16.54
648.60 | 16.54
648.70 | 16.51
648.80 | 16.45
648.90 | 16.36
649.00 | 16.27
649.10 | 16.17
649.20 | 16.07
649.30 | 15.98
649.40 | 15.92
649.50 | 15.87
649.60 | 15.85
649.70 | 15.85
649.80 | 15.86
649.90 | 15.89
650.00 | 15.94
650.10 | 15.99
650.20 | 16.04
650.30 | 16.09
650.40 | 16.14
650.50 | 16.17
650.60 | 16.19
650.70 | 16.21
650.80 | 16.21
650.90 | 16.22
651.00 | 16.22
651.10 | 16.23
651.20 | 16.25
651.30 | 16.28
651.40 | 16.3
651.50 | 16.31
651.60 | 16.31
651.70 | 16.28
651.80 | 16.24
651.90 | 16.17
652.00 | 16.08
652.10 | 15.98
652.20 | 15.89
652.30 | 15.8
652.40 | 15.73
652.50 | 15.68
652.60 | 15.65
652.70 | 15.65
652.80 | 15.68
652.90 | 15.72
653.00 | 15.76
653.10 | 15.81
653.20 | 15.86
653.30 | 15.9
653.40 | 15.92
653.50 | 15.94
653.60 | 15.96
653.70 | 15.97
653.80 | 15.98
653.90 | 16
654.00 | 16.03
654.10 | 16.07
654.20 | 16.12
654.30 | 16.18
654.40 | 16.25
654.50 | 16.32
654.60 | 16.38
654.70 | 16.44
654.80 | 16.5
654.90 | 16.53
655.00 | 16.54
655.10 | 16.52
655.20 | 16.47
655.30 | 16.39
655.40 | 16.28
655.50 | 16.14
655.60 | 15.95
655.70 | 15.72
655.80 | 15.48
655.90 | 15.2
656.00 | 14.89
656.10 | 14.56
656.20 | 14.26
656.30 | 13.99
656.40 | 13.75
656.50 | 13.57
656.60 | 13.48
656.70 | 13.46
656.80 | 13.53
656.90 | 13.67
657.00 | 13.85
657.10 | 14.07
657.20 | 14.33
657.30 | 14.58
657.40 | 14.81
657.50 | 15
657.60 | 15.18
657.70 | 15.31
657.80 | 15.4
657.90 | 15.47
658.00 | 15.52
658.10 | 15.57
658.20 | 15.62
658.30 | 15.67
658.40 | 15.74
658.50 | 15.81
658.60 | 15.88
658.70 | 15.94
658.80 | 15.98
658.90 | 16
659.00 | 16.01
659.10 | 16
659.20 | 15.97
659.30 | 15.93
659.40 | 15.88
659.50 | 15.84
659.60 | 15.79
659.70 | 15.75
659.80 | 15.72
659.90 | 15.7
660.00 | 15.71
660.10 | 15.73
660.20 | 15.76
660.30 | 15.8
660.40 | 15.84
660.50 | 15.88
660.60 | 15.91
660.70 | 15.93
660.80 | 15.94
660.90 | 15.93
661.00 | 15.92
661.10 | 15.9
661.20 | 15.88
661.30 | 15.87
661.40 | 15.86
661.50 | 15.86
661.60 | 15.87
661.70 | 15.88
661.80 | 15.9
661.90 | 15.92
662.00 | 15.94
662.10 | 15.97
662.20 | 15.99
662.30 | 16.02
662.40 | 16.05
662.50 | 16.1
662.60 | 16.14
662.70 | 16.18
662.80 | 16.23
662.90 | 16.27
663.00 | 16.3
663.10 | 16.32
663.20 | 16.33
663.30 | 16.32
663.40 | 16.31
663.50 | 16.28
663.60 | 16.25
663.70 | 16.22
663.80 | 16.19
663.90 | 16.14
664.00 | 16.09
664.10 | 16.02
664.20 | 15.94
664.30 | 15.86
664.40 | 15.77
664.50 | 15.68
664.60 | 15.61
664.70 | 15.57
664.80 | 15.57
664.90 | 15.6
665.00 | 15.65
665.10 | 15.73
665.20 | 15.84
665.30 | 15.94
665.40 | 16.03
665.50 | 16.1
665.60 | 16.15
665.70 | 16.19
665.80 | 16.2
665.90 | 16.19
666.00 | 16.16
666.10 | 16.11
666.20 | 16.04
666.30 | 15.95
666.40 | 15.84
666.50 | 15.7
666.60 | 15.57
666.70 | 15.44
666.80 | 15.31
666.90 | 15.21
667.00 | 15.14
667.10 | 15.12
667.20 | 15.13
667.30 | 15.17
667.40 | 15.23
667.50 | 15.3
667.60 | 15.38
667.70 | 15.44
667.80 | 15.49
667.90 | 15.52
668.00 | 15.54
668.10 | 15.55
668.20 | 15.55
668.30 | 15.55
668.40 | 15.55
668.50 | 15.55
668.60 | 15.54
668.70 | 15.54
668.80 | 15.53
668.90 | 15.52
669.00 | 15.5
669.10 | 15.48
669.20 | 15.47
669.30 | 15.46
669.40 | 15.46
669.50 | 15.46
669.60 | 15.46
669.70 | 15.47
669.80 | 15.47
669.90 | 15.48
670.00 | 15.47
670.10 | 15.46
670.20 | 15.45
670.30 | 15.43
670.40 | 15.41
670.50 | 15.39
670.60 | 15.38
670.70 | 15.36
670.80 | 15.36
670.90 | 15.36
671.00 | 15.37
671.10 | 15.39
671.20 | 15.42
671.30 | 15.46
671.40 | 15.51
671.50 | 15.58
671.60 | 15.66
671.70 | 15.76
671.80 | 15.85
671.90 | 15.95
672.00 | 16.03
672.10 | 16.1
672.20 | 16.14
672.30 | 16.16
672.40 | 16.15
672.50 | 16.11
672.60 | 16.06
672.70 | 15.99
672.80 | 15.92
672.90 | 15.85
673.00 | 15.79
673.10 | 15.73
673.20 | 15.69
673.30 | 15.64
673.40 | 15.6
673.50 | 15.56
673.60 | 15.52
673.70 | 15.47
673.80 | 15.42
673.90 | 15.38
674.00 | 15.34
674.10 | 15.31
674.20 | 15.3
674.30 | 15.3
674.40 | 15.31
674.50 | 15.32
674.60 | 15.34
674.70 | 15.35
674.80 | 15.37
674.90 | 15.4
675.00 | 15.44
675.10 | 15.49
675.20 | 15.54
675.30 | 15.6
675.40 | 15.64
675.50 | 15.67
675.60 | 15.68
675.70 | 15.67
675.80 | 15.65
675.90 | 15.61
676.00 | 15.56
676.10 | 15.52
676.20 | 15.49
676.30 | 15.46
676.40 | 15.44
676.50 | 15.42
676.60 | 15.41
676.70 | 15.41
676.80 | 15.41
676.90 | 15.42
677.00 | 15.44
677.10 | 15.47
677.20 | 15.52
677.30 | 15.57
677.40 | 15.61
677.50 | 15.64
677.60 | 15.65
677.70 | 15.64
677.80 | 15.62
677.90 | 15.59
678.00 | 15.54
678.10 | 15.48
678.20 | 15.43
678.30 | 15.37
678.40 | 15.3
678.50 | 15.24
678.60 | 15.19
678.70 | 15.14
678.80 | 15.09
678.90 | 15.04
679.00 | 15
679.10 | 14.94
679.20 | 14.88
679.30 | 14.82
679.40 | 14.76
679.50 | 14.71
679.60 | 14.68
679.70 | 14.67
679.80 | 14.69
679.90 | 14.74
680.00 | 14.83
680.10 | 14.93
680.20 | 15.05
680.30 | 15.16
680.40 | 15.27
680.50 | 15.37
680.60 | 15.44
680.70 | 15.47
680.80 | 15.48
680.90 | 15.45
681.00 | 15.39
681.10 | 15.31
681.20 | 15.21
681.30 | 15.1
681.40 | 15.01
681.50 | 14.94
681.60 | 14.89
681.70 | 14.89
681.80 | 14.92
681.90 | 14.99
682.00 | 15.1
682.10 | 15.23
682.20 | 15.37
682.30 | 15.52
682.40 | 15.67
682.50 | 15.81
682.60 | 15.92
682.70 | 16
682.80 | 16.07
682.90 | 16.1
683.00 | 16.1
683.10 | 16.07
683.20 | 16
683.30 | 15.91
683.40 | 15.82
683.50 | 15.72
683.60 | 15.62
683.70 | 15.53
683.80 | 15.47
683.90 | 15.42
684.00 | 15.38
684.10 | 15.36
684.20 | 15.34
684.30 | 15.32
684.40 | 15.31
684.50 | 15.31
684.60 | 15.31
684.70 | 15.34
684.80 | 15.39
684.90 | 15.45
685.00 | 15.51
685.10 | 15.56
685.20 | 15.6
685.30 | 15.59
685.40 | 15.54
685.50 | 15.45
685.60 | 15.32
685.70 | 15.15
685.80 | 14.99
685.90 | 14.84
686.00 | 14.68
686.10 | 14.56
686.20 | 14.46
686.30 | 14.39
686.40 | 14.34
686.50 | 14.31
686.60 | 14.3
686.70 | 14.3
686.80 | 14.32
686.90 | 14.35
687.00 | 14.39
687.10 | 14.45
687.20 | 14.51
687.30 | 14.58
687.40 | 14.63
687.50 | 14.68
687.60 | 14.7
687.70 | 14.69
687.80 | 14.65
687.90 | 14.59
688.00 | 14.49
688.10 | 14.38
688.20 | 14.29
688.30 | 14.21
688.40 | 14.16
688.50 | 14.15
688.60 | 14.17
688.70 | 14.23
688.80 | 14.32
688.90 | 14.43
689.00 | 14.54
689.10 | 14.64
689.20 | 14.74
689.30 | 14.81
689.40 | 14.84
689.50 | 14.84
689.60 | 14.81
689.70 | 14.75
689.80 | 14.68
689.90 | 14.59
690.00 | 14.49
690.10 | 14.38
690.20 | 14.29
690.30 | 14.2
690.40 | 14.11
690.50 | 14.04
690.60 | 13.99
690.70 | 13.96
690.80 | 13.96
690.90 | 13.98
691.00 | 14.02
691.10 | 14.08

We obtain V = 1.1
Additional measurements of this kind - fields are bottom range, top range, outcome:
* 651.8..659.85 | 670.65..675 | 1.06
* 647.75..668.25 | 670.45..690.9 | 1.03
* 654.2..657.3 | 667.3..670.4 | 1.06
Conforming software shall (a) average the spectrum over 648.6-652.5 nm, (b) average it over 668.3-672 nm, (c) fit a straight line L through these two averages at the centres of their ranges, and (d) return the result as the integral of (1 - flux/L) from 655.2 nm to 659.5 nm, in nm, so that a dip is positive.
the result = 0.200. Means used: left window 16.1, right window 15.5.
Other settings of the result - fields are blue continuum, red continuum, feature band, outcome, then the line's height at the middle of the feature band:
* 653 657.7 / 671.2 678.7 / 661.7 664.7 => -0.12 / 15.5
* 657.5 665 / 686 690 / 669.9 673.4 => -0.08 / 15.3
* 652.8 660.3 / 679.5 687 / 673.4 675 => -0.01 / 15.3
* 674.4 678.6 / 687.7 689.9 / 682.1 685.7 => -0.17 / 14.9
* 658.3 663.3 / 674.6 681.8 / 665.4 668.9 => 0.02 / 15.7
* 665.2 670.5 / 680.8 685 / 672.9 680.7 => 0.08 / 15.5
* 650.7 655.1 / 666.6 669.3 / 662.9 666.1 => -0.09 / 15.6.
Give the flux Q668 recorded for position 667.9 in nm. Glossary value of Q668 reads 15.52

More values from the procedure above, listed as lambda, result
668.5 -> 15.55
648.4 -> 16.51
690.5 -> 14.04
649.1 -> 16.17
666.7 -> 15.44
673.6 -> 15.52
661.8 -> 15.9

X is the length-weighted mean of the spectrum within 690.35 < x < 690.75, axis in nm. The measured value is 14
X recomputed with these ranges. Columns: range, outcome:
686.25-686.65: 14.3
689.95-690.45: 14.3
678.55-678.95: 15.1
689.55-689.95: 14.7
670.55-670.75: 15.4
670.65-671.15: 15.4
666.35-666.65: 15.7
